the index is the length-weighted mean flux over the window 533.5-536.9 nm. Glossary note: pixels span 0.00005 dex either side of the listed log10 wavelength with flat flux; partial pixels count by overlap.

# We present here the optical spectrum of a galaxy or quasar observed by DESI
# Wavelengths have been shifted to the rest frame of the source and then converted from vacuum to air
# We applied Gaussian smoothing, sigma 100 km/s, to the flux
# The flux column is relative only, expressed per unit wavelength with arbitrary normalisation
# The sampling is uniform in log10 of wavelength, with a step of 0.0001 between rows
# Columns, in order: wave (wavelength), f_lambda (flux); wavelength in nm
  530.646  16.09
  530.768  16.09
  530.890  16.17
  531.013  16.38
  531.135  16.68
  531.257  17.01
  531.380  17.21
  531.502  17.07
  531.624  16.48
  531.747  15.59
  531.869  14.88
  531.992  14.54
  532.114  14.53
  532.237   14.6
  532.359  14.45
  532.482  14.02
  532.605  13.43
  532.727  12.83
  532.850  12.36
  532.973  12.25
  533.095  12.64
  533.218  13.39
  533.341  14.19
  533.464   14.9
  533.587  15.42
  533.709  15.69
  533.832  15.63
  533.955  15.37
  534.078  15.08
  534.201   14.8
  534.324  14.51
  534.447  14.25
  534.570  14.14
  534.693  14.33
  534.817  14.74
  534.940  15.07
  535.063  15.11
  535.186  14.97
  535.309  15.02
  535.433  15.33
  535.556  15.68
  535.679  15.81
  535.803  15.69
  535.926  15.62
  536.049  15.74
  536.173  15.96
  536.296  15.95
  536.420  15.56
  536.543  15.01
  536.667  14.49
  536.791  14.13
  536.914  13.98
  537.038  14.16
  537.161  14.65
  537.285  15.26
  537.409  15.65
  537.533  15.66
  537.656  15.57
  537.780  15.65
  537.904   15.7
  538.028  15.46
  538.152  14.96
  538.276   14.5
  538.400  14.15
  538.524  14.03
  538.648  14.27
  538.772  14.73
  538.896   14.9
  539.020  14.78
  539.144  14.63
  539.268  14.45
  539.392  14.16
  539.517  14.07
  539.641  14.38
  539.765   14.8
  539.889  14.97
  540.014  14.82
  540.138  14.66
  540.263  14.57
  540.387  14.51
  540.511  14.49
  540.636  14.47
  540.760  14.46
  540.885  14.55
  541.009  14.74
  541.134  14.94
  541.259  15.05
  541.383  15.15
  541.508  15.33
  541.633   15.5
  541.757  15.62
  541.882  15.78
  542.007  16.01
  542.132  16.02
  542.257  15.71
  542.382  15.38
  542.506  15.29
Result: 15.1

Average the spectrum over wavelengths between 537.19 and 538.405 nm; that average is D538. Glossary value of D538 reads 15.3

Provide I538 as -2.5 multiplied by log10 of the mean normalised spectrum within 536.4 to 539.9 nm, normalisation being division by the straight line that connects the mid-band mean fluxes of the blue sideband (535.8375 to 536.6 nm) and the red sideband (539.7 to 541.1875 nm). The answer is 0.031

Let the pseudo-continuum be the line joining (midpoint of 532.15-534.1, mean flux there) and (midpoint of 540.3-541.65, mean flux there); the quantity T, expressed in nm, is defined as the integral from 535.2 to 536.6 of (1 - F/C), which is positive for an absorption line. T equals -0.12 nm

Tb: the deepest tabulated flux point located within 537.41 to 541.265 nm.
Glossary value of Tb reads 14.03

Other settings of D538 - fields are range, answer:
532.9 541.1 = 14.8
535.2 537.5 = 15.2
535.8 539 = 15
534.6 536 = 15.2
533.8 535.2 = 14.8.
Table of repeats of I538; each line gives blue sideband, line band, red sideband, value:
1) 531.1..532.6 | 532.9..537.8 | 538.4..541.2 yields 0.011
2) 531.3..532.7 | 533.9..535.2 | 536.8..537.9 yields 0.026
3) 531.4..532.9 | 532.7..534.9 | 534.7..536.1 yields 0.053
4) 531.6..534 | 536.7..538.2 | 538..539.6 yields -0.043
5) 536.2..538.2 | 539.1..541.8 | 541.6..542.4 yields 0.058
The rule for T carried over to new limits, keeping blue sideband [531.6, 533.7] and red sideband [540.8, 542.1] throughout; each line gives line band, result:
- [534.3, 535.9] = -0.06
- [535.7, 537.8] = -0.08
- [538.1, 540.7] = 0.08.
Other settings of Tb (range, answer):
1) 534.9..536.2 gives 14.97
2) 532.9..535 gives 12.25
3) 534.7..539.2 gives 13.98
